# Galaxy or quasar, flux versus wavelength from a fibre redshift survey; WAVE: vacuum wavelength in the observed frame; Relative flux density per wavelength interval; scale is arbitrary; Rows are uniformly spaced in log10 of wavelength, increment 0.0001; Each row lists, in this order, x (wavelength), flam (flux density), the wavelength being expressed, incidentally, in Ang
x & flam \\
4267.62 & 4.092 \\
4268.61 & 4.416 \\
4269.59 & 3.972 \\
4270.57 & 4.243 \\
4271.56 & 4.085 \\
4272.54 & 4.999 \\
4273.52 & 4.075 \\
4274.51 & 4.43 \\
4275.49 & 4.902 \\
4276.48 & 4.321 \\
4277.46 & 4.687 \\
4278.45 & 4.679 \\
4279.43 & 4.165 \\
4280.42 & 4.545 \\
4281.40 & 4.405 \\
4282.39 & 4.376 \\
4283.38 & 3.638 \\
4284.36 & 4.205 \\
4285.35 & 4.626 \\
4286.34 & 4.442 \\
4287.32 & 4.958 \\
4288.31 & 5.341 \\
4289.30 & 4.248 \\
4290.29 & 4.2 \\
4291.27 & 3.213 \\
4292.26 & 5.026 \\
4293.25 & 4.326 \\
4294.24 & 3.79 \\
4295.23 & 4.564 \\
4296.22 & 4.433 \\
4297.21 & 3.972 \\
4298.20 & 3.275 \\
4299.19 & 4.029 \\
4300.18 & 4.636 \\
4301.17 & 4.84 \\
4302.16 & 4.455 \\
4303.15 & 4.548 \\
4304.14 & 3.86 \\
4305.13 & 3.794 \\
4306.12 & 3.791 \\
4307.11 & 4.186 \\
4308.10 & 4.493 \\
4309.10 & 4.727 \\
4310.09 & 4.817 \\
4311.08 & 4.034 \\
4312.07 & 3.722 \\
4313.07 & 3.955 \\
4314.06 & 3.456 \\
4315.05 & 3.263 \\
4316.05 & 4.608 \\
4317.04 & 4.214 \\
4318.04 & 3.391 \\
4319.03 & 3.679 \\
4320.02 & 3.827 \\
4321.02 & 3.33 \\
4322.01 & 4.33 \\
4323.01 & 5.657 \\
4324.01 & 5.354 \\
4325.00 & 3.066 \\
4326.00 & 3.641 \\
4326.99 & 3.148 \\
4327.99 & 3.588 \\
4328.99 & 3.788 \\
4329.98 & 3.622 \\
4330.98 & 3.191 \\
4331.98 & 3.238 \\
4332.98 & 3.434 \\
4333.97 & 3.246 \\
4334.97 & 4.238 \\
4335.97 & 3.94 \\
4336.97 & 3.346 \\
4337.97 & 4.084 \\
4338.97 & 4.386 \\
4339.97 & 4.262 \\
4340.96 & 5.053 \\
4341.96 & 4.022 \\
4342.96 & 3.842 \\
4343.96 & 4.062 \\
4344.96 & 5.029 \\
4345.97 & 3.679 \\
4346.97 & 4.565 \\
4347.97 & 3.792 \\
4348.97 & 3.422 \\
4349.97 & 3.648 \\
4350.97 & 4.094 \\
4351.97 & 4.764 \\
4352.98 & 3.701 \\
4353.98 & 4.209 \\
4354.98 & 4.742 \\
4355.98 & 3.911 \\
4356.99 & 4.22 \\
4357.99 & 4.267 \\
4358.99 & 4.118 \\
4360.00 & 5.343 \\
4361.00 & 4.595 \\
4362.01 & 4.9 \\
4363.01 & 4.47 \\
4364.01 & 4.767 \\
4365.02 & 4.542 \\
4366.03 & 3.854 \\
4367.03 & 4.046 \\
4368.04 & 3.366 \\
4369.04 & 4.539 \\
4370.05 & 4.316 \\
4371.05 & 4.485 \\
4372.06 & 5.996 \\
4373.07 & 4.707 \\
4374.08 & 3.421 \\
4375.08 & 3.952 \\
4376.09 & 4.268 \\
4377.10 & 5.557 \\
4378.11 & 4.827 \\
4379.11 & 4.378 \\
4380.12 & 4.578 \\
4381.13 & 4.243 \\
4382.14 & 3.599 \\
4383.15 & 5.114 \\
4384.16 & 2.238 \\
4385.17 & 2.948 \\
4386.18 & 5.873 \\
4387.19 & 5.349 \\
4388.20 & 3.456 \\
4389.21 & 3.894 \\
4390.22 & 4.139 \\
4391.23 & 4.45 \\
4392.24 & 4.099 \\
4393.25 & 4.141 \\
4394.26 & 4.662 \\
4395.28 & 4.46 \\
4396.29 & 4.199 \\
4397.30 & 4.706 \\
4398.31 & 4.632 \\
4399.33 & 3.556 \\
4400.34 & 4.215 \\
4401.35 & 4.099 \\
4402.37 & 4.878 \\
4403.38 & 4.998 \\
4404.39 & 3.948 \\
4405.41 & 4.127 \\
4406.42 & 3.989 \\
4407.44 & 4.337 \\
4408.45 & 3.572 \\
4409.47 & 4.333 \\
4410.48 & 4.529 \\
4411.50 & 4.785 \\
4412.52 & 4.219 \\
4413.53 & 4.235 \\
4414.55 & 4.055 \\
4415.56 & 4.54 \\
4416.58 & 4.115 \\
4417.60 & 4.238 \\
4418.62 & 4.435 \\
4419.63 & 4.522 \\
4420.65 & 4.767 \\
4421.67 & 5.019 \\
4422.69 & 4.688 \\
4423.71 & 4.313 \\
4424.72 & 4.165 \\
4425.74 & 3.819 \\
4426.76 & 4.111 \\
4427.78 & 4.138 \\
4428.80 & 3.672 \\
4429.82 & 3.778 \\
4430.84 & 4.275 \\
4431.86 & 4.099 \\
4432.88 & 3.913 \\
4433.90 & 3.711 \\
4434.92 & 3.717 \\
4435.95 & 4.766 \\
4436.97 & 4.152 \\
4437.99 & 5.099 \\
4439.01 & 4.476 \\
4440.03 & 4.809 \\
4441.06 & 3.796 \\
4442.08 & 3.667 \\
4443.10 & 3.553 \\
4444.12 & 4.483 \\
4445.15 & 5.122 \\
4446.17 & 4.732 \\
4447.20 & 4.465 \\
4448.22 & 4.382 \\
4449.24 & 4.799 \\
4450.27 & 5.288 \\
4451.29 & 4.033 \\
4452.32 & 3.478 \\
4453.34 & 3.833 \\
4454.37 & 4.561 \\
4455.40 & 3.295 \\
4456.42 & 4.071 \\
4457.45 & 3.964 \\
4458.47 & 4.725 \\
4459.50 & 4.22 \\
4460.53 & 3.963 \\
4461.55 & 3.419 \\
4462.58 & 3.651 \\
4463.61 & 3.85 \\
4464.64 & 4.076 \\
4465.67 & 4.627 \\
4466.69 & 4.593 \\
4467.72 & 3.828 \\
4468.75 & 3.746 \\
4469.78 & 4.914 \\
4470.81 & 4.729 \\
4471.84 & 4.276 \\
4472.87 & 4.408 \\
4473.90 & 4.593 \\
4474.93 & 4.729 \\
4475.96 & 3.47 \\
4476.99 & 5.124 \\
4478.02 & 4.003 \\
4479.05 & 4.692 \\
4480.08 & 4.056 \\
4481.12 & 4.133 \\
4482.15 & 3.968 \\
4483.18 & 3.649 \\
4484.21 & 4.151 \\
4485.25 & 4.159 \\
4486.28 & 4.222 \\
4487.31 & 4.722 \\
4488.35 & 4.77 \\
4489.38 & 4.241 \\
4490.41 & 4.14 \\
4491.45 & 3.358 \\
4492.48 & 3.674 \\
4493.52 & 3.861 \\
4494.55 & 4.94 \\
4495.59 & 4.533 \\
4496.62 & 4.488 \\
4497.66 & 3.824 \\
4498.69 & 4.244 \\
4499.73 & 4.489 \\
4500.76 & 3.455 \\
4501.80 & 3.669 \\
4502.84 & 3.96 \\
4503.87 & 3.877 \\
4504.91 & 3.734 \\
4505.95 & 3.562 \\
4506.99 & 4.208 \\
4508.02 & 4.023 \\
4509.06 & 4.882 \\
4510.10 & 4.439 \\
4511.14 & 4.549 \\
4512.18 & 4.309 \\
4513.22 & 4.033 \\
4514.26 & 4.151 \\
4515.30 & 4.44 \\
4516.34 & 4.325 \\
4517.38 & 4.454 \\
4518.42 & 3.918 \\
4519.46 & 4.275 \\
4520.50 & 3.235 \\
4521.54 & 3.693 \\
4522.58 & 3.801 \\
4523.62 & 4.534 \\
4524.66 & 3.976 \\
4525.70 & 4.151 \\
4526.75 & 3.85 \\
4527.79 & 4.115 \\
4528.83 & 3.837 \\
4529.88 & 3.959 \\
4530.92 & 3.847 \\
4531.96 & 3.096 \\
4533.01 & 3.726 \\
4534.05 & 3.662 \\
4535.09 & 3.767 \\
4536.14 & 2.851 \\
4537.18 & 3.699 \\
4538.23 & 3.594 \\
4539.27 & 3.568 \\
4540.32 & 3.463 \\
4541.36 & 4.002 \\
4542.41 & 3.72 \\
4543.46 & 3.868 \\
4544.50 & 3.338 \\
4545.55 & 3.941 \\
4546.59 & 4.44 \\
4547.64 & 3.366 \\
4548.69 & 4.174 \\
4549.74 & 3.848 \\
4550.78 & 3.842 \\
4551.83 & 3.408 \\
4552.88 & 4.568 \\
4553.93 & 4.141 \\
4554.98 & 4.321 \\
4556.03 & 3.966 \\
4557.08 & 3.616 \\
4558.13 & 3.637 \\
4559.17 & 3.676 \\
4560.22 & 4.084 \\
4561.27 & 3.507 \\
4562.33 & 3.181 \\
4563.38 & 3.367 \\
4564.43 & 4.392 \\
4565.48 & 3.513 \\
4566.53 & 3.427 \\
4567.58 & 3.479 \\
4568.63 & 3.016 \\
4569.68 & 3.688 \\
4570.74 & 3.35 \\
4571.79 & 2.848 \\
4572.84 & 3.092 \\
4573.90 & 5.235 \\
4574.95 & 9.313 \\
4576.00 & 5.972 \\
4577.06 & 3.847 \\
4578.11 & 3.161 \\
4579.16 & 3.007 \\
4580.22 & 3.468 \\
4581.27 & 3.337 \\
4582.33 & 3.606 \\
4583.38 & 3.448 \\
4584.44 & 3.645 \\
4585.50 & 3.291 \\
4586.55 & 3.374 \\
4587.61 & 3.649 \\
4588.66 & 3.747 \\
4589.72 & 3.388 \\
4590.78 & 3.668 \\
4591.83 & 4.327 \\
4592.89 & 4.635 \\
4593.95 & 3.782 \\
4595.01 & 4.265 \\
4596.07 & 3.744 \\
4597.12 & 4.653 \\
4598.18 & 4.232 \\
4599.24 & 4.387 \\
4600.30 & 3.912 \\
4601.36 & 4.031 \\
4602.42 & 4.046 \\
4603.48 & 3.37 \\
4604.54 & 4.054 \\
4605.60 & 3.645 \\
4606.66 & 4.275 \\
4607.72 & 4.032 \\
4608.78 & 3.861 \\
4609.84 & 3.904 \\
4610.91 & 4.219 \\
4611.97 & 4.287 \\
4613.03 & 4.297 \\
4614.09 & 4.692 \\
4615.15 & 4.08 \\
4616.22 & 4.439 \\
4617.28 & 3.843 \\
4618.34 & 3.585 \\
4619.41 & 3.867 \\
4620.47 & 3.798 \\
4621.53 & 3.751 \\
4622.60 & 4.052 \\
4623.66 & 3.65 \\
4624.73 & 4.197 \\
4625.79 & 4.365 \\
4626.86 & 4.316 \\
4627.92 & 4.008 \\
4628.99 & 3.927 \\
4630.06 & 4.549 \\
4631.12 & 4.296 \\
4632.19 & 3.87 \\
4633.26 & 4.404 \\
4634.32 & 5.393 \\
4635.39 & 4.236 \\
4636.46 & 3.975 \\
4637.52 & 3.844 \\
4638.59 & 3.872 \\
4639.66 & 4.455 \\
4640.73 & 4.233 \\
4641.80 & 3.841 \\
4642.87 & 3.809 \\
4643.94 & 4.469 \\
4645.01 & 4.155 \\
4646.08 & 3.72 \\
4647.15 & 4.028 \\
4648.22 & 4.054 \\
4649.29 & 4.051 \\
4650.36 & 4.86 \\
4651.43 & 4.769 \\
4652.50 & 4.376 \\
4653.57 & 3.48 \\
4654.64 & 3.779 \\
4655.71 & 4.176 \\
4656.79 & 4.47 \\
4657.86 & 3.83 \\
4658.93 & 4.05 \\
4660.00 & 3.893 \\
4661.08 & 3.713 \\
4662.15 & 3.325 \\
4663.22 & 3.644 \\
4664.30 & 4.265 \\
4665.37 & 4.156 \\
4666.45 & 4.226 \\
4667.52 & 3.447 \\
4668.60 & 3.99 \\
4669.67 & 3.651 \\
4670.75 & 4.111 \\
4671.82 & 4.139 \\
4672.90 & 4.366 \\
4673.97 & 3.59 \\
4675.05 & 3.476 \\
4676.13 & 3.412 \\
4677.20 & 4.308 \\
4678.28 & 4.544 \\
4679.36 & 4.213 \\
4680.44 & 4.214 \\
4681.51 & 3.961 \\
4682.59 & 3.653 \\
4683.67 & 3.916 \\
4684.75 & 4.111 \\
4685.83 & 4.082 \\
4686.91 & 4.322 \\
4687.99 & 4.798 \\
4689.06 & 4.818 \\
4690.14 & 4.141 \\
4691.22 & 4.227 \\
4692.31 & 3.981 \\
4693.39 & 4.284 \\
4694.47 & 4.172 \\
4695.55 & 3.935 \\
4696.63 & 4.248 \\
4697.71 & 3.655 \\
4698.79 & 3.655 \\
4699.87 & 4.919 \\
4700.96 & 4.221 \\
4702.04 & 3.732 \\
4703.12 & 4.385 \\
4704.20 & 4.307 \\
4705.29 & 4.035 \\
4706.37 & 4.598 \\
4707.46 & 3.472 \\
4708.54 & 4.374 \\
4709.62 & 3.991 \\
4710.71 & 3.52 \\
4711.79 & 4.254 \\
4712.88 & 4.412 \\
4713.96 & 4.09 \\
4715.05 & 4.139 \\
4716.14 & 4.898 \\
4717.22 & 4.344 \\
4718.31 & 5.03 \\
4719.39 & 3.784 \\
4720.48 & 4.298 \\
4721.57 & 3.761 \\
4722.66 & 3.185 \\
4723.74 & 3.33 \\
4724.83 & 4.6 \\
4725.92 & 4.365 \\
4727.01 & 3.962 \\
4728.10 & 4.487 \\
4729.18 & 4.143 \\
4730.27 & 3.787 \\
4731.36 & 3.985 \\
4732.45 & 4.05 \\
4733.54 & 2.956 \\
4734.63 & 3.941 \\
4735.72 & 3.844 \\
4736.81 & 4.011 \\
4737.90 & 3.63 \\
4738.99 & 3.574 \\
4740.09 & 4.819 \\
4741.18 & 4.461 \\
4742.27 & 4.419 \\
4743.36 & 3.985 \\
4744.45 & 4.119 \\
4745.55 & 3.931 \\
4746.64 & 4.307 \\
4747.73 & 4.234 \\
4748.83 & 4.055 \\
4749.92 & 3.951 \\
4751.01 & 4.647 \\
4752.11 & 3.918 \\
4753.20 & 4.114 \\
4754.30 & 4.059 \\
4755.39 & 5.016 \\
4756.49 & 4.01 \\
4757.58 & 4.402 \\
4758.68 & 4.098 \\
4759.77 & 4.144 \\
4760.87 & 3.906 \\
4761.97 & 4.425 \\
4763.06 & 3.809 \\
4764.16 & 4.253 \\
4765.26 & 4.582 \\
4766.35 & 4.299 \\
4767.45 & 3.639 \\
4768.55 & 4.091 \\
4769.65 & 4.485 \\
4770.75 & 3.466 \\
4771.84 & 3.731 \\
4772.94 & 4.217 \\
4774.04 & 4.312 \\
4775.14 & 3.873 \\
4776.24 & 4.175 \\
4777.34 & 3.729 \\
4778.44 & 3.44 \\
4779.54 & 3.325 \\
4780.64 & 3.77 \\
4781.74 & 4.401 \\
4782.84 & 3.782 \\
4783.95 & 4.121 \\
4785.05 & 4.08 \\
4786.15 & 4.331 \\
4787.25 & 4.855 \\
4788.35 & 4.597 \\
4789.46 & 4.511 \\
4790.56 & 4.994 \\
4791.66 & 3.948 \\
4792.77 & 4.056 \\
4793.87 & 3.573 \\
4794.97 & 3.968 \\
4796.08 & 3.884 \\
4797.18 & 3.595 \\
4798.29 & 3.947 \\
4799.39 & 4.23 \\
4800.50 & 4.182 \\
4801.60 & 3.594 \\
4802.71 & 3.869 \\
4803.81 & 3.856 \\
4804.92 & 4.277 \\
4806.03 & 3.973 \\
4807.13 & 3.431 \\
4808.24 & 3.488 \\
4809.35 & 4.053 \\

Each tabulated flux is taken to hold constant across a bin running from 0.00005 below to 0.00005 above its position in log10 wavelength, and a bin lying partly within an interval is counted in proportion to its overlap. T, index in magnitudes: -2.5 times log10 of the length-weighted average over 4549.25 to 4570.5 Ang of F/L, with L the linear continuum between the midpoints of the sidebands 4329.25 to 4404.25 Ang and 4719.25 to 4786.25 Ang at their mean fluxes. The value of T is 0.11 mag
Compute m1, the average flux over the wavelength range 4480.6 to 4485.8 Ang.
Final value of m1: 4.01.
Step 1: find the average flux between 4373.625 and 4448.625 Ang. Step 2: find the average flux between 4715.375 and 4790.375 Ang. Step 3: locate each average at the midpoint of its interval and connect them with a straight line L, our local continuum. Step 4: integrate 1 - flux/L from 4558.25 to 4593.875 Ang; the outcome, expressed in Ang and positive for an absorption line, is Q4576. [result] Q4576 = 3.04 Ang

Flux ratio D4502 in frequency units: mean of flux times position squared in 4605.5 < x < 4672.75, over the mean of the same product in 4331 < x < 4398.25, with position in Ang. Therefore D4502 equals 1.1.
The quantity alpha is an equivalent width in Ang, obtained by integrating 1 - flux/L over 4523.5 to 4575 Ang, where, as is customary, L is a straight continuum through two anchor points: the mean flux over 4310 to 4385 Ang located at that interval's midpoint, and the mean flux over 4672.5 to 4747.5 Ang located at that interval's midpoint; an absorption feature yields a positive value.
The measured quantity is 3.7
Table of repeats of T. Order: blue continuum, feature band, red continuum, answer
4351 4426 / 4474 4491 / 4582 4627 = -0.023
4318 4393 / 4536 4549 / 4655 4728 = 0.111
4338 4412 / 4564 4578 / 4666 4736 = -0.012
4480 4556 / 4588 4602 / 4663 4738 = -0.009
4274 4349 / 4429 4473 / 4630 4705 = -0.025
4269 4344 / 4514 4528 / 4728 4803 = 0.011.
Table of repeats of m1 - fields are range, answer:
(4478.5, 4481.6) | 4.28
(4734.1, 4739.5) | 3.8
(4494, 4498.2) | 4.45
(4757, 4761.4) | 4.14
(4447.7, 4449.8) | 4.61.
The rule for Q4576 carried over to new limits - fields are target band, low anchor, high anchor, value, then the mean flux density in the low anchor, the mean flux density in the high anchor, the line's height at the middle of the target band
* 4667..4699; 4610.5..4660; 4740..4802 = 0.6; 4.14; 4.12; 4.13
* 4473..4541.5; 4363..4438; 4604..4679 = 2.4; 4.29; 4.06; 4.19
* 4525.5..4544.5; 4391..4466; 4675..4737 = 2.3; 4.25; 4.1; 4.19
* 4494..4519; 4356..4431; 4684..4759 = 0.4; 4.32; 4.14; 4.26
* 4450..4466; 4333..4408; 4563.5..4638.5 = 0.5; 4.26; 4.01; 4.17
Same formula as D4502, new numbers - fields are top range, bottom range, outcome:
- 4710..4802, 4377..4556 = 1.12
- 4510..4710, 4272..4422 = 1.06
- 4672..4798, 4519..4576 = 1.15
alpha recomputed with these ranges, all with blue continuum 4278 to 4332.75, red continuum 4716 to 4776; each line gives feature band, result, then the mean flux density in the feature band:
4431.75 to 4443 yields -0.2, 4.18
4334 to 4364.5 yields -0.9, 4.23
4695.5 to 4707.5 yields -0.1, 4.13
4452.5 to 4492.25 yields -0.6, 4.17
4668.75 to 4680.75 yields 0.3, 4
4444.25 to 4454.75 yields -0.9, 4.47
